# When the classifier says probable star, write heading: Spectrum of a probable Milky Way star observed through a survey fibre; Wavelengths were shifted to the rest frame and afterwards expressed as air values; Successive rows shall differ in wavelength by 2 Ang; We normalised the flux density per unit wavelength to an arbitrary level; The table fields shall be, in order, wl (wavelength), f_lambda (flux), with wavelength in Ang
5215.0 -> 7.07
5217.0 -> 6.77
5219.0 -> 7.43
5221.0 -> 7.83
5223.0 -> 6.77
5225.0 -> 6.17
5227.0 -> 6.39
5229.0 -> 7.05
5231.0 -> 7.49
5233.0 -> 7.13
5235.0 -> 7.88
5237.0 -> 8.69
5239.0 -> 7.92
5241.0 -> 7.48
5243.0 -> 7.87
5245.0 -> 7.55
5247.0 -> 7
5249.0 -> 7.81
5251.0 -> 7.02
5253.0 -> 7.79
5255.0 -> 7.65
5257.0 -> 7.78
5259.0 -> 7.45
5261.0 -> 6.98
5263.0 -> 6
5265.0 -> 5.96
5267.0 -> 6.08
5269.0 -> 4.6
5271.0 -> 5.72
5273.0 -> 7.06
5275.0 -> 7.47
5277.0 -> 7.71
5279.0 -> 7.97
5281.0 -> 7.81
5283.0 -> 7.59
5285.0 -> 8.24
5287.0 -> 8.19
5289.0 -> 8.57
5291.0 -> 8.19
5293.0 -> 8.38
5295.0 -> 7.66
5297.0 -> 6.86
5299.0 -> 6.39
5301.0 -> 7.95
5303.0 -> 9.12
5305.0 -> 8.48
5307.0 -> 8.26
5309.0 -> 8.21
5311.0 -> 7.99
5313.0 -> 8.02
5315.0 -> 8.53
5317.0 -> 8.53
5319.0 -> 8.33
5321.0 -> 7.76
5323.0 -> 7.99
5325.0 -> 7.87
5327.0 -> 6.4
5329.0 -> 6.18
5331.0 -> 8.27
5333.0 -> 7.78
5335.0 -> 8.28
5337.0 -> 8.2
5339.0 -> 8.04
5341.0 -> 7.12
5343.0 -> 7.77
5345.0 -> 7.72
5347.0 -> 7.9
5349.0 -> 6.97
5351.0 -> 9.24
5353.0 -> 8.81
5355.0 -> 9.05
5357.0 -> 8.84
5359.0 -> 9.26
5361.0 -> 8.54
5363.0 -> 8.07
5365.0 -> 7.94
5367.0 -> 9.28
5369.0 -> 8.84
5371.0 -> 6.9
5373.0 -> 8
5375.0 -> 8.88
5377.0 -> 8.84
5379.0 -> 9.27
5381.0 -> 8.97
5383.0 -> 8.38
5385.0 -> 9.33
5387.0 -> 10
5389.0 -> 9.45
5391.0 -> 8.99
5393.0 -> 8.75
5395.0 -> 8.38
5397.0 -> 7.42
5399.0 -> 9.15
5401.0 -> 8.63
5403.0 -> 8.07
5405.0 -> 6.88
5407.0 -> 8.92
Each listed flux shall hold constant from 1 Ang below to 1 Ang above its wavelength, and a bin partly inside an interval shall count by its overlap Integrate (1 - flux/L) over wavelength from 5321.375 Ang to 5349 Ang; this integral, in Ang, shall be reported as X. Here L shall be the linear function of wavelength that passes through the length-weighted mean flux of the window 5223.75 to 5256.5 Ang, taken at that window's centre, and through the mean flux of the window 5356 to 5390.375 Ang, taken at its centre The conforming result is 2.45 Ang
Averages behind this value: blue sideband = 7.43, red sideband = 8.75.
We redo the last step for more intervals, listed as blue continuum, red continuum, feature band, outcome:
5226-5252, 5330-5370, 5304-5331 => 0.51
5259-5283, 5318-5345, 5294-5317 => -2.18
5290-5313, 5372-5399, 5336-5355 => 0.87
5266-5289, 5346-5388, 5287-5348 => -0.58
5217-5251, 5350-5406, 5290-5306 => 0.13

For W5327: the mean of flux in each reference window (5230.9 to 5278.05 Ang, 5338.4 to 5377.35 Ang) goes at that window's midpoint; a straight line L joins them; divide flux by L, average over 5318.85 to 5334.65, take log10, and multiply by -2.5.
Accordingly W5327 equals 0.05 mag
